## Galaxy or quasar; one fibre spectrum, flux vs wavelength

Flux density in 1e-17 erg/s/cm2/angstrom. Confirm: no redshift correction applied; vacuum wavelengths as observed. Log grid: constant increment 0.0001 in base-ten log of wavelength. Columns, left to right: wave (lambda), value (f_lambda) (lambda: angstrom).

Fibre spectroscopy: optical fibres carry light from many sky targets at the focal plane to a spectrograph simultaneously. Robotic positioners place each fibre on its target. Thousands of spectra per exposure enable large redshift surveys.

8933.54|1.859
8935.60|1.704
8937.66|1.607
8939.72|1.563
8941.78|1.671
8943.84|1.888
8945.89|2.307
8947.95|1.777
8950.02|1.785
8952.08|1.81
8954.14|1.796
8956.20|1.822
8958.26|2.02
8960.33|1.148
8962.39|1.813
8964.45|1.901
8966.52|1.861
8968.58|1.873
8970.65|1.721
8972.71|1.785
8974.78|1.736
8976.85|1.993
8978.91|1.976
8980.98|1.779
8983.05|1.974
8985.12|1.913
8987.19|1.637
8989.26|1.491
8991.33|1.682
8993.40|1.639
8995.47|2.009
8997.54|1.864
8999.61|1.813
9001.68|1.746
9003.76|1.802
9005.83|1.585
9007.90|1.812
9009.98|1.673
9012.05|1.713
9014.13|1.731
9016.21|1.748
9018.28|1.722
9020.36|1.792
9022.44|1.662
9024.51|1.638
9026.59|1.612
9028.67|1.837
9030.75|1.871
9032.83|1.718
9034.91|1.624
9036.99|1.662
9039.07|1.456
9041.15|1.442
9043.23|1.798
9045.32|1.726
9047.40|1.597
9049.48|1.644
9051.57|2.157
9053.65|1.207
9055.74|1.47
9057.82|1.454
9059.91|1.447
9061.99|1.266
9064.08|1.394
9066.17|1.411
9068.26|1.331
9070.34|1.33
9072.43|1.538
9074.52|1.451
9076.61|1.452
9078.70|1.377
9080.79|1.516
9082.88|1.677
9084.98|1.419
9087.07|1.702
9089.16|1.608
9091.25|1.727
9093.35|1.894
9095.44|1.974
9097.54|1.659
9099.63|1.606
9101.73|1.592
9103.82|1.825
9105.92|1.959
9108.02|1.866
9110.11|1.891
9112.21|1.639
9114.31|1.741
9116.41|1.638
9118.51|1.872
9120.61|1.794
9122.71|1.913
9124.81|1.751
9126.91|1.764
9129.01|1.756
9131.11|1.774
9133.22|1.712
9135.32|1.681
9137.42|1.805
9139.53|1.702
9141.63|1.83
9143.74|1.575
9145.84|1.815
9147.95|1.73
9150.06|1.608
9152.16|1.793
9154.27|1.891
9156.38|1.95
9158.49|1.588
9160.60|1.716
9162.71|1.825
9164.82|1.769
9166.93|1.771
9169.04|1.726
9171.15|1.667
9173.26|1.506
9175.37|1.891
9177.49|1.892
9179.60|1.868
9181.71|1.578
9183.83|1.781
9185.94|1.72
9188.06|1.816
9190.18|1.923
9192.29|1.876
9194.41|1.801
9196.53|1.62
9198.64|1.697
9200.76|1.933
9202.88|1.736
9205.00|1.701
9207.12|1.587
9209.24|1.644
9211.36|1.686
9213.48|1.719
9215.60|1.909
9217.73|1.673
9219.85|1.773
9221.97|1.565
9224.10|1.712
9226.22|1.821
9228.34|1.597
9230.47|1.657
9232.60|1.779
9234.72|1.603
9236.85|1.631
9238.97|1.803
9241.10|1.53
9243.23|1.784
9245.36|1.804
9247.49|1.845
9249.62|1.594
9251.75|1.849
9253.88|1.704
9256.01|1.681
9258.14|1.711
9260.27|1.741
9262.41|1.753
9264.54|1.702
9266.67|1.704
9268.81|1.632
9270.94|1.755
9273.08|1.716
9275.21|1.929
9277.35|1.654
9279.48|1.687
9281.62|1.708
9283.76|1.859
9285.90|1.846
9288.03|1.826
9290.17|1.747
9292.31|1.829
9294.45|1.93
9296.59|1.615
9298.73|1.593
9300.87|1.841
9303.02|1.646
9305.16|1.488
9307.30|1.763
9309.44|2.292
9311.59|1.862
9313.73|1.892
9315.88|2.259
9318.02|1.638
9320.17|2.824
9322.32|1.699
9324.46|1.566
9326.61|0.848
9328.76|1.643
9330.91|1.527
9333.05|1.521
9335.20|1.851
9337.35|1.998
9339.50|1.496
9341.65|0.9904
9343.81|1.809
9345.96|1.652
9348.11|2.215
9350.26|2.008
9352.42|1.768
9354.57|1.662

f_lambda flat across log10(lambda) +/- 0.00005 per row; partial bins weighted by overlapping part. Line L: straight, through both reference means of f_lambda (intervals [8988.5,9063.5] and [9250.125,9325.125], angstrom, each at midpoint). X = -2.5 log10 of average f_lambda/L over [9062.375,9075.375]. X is 0.20 mag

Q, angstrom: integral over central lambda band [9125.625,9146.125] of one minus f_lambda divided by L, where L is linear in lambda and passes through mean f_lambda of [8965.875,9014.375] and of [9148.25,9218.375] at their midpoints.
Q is 0.26 angstrom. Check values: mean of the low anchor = 1.78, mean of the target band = 1.74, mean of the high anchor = 1.75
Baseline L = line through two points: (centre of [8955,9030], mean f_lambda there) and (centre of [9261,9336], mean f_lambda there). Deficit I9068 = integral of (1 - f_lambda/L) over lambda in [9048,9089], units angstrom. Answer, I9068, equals 6.4 angstrom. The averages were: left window 1.76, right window 1.76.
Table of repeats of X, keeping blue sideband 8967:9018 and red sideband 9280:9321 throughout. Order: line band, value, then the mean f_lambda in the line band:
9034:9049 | 0.11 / 1.62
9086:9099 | 0.03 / 1.76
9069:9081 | 0.24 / 1.44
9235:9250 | 0.08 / 1.71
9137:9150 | 0.05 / 1.73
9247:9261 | 0.07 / 1.73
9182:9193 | 0.02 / 1.8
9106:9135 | 0.02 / 1.78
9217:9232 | 0.09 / 1.69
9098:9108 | 0.03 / 1.75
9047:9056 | 0.11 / 1.63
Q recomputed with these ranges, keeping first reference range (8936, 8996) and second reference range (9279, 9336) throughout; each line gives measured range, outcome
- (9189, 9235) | 1.19 angstrom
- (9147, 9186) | 0.58 angstrom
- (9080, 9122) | 1.16 angstrom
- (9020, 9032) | 0.37 angstrom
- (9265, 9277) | 0.23 angstrom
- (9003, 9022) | 0.63 angstrom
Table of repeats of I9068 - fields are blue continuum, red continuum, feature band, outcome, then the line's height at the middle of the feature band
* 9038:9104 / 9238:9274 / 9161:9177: -0.9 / 1.65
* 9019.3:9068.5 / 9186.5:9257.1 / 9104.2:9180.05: -4.5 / 1.67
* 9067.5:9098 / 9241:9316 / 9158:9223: -2.3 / 1.68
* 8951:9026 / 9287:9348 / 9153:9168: -0.3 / 1.76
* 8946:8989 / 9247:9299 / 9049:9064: 2.4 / 1.79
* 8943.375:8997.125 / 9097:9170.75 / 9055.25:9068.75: 2.9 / 1.78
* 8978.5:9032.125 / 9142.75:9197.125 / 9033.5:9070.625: 4.8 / 1.76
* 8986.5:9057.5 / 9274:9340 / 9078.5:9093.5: 0.9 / 1.71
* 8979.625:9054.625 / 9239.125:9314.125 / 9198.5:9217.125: 0.1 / 1.75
